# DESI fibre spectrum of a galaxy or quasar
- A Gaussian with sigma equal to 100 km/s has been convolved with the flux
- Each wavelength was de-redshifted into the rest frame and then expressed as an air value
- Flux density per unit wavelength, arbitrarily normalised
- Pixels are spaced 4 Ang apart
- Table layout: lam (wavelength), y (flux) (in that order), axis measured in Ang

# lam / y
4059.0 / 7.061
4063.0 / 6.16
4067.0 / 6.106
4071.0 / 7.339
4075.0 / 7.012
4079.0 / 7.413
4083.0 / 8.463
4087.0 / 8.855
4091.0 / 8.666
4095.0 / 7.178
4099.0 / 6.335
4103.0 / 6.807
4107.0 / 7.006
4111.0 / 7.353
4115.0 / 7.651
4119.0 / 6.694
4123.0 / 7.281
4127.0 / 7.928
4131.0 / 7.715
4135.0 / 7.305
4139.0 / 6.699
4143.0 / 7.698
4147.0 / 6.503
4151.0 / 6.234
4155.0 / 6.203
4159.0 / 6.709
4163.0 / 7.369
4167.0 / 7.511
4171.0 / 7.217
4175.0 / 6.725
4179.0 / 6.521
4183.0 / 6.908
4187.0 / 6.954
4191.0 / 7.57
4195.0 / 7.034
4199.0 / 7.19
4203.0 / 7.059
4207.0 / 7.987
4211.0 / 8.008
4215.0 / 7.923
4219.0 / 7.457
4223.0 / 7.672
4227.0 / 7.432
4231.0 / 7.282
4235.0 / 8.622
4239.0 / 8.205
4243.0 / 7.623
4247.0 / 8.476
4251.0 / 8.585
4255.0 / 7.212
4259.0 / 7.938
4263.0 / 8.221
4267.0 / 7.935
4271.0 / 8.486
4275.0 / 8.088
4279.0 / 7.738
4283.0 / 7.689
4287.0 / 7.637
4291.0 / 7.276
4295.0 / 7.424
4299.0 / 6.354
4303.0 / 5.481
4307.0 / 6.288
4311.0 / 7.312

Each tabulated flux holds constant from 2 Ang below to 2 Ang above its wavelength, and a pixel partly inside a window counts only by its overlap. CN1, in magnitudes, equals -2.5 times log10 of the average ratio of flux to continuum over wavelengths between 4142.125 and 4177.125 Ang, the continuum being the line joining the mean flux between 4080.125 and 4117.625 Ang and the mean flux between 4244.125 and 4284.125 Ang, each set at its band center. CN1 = 0.13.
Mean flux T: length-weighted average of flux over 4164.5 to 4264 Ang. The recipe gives 7.57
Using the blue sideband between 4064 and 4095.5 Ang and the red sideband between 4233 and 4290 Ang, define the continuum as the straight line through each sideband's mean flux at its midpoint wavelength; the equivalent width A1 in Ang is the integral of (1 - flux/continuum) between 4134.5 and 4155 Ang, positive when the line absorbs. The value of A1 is 2.5 Ang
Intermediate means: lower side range 7.6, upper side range 8.02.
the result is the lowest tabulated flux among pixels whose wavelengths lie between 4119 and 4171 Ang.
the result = 6.203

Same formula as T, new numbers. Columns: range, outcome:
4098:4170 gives 7.07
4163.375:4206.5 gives 7.11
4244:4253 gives 8.43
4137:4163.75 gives 6.75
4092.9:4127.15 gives 7.1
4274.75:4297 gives 7.61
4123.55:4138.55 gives 7.52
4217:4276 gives 7.95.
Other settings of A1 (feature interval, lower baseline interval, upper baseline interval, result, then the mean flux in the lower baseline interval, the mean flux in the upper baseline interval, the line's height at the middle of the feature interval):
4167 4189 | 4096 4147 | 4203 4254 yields 1.8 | 7.18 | 7.89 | 7.55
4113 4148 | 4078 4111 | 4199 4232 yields 1.3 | 7.58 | 7.59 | 7.58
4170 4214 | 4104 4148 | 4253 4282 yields 2.1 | 7.26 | 7.94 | 7.58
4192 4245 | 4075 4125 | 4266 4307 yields -1.9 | 7.46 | 7.34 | 7.38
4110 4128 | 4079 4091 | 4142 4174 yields 0.9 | 8.45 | 6.9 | 7.73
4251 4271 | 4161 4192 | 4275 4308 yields -2.5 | 7.08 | 7.07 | 7.08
